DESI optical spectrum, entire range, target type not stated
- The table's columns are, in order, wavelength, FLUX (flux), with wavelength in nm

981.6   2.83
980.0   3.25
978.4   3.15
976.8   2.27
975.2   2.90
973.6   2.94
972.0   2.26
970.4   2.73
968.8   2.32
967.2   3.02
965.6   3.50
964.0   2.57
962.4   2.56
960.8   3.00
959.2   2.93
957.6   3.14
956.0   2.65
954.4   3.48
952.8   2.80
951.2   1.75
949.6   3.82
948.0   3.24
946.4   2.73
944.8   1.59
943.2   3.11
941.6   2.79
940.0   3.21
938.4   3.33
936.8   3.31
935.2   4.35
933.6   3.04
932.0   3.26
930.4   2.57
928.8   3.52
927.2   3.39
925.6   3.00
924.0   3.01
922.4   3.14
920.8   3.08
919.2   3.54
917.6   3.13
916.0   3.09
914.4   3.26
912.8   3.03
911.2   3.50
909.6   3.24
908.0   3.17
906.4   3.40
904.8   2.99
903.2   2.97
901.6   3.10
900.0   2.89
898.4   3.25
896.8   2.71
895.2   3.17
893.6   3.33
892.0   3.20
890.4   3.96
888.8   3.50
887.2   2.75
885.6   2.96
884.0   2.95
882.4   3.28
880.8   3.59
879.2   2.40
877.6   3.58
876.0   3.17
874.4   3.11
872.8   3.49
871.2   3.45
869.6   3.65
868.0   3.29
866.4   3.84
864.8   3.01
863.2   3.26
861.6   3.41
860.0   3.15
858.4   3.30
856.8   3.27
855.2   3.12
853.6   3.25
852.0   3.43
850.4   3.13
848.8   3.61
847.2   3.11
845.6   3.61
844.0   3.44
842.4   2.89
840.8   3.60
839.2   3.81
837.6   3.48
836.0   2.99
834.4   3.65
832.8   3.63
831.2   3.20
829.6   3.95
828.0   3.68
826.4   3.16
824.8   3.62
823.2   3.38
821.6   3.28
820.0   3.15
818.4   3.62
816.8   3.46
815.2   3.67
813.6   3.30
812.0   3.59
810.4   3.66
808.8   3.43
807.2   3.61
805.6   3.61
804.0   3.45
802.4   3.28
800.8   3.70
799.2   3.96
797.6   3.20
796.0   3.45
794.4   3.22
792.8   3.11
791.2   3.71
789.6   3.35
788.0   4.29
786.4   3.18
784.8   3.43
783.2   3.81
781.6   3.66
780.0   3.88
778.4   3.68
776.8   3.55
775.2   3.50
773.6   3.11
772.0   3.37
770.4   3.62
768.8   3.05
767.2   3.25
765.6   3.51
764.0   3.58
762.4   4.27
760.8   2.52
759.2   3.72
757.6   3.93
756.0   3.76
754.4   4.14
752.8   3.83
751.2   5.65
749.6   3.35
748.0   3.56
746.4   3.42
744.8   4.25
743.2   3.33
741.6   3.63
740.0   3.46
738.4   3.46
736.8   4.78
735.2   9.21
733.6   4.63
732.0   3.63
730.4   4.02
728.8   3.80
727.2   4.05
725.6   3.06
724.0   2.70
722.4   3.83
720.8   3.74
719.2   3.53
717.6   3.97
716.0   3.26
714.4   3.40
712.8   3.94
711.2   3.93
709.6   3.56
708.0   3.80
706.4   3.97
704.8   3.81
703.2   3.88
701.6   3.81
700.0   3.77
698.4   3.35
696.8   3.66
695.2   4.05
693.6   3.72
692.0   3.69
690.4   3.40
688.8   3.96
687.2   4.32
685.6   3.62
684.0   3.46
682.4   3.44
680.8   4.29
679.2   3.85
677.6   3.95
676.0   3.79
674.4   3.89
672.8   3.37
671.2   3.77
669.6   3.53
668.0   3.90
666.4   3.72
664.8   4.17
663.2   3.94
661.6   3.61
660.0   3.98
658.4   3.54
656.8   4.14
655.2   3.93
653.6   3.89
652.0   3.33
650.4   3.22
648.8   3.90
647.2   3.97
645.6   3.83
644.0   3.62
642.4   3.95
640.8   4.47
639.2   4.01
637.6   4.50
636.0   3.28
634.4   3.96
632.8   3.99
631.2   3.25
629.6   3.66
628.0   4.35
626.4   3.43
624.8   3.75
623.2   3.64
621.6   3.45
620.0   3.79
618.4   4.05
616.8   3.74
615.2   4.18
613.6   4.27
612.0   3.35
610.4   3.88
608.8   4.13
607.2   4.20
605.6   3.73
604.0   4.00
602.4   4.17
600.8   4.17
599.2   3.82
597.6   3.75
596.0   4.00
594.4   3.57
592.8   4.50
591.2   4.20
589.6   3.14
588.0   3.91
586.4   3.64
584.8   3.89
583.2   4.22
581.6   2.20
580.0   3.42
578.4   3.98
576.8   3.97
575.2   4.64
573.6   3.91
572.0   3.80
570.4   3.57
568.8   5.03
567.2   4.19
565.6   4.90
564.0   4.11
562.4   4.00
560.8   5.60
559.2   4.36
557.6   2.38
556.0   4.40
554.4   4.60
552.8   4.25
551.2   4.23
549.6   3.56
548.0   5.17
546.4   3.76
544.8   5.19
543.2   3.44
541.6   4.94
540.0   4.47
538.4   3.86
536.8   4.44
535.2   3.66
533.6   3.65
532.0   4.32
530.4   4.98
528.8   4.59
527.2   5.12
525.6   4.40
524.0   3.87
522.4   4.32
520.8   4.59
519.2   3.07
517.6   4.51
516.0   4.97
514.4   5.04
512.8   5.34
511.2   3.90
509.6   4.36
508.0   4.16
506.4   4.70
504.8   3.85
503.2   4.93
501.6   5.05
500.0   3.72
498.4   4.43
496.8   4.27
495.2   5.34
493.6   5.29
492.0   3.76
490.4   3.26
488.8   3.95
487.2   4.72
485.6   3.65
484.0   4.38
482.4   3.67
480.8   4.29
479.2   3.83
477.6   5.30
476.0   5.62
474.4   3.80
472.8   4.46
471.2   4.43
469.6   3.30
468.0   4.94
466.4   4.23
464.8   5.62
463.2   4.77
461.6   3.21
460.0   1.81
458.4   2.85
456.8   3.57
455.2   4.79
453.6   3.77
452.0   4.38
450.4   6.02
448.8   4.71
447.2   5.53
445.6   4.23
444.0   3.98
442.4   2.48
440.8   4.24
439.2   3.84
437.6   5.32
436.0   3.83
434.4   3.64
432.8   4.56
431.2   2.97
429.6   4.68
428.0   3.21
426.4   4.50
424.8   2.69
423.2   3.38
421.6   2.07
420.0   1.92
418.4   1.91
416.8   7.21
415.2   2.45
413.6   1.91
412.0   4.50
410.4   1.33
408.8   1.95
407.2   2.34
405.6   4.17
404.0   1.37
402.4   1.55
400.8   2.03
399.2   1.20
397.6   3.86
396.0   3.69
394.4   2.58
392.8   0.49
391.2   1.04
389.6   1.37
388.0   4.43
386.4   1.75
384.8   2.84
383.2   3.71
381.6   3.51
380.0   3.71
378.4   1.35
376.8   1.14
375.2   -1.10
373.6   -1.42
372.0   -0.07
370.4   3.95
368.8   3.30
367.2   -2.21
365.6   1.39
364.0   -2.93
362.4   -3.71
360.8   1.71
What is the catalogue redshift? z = 0.119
